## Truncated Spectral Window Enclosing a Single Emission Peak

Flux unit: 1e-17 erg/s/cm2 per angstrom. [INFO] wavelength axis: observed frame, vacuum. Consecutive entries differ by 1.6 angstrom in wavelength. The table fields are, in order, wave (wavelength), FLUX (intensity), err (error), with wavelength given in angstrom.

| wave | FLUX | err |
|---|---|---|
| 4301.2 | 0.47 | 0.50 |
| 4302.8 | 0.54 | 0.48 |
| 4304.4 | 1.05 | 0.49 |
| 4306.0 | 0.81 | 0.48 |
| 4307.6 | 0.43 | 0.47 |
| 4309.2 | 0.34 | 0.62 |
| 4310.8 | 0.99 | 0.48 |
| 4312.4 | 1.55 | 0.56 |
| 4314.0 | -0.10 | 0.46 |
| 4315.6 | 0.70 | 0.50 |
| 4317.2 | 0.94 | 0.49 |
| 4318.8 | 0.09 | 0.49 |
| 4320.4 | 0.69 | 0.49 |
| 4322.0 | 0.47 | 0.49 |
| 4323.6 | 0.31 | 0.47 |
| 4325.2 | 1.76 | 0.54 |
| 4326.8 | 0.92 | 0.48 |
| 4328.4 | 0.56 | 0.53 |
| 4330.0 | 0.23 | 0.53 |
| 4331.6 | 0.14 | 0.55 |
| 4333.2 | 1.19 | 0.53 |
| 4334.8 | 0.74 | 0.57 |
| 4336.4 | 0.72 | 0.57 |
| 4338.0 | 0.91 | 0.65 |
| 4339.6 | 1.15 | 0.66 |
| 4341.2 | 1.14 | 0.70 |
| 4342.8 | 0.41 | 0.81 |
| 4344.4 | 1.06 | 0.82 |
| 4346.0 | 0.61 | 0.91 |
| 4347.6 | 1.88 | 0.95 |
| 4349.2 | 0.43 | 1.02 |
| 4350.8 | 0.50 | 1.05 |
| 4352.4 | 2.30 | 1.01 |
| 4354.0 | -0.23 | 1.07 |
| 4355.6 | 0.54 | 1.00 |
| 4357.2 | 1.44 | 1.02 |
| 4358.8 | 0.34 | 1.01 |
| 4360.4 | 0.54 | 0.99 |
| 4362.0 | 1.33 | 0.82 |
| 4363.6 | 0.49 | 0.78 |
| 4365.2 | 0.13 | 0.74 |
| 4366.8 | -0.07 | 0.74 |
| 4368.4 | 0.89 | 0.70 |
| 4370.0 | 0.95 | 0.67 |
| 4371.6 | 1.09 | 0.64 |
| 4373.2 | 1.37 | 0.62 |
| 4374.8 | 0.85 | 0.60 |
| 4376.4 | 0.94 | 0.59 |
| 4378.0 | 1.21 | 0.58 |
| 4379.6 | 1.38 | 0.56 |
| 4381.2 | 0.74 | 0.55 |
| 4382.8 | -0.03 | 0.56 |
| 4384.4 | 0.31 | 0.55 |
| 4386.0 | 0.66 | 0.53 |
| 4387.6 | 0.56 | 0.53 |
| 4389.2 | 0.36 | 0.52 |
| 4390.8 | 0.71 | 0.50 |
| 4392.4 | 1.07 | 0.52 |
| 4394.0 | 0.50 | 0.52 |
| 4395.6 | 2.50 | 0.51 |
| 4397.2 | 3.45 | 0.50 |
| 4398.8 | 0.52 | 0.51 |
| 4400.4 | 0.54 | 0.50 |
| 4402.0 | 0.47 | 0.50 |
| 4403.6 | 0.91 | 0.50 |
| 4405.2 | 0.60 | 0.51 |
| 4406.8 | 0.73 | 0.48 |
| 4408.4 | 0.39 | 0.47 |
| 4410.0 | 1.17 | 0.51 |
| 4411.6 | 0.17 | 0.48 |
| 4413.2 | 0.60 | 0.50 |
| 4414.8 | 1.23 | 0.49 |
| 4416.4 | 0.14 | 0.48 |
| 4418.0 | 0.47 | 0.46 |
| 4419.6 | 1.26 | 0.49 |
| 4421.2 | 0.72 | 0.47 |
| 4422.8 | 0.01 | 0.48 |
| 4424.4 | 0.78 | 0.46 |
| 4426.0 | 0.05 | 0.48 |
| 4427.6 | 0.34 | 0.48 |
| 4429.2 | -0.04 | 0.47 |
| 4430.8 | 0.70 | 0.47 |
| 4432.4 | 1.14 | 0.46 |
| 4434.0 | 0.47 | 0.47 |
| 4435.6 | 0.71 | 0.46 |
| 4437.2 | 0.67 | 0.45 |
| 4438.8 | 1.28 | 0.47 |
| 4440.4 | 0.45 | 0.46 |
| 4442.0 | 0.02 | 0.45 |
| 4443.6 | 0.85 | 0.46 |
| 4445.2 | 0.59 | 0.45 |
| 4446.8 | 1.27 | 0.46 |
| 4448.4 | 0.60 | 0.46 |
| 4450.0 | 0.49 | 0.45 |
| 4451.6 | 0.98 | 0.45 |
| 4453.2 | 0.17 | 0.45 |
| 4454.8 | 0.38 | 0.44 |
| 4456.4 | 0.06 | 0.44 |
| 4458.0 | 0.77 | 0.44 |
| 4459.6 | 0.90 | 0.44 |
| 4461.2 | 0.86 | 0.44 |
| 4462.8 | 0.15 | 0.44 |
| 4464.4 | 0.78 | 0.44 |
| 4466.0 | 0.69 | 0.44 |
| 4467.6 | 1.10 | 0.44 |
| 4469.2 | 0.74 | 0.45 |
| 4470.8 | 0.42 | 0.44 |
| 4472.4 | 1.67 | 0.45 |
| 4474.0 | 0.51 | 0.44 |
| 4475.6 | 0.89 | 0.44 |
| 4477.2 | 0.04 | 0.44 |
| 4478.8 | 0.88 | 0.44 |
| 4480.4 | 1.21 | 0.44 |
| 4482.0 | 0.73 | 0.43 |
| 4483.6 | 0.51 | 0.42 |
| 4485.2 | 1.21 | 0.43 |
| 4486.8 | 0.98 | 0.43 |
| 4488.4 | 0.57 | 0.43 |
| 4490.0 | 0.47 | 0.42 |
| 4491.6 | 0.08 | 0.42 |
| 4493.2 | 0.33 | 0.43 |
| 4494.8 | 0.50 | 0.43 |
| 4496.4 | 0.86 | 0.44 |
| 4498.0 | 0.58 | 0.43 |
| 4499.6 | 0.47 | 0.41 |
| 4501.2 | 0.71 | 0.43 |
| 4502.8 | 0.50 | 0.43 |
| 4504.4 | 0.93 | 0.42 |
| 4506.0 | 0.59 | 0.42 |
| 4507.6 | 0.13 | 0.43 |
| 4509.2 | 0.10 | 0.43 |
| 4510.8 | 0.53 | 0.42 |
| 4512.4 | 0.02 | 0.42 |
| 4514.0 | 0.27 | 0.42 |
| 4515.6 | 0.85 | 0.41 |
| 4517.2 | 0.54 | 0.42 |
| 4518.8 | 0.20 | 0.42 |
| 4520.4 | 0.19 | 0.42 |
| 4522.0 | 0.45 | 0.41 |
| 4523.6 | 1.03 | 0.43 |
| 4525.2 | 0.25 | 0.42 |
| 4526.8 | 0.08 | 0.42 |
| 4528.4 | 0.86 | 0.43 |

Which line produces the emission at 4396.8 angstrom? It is Hgamma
